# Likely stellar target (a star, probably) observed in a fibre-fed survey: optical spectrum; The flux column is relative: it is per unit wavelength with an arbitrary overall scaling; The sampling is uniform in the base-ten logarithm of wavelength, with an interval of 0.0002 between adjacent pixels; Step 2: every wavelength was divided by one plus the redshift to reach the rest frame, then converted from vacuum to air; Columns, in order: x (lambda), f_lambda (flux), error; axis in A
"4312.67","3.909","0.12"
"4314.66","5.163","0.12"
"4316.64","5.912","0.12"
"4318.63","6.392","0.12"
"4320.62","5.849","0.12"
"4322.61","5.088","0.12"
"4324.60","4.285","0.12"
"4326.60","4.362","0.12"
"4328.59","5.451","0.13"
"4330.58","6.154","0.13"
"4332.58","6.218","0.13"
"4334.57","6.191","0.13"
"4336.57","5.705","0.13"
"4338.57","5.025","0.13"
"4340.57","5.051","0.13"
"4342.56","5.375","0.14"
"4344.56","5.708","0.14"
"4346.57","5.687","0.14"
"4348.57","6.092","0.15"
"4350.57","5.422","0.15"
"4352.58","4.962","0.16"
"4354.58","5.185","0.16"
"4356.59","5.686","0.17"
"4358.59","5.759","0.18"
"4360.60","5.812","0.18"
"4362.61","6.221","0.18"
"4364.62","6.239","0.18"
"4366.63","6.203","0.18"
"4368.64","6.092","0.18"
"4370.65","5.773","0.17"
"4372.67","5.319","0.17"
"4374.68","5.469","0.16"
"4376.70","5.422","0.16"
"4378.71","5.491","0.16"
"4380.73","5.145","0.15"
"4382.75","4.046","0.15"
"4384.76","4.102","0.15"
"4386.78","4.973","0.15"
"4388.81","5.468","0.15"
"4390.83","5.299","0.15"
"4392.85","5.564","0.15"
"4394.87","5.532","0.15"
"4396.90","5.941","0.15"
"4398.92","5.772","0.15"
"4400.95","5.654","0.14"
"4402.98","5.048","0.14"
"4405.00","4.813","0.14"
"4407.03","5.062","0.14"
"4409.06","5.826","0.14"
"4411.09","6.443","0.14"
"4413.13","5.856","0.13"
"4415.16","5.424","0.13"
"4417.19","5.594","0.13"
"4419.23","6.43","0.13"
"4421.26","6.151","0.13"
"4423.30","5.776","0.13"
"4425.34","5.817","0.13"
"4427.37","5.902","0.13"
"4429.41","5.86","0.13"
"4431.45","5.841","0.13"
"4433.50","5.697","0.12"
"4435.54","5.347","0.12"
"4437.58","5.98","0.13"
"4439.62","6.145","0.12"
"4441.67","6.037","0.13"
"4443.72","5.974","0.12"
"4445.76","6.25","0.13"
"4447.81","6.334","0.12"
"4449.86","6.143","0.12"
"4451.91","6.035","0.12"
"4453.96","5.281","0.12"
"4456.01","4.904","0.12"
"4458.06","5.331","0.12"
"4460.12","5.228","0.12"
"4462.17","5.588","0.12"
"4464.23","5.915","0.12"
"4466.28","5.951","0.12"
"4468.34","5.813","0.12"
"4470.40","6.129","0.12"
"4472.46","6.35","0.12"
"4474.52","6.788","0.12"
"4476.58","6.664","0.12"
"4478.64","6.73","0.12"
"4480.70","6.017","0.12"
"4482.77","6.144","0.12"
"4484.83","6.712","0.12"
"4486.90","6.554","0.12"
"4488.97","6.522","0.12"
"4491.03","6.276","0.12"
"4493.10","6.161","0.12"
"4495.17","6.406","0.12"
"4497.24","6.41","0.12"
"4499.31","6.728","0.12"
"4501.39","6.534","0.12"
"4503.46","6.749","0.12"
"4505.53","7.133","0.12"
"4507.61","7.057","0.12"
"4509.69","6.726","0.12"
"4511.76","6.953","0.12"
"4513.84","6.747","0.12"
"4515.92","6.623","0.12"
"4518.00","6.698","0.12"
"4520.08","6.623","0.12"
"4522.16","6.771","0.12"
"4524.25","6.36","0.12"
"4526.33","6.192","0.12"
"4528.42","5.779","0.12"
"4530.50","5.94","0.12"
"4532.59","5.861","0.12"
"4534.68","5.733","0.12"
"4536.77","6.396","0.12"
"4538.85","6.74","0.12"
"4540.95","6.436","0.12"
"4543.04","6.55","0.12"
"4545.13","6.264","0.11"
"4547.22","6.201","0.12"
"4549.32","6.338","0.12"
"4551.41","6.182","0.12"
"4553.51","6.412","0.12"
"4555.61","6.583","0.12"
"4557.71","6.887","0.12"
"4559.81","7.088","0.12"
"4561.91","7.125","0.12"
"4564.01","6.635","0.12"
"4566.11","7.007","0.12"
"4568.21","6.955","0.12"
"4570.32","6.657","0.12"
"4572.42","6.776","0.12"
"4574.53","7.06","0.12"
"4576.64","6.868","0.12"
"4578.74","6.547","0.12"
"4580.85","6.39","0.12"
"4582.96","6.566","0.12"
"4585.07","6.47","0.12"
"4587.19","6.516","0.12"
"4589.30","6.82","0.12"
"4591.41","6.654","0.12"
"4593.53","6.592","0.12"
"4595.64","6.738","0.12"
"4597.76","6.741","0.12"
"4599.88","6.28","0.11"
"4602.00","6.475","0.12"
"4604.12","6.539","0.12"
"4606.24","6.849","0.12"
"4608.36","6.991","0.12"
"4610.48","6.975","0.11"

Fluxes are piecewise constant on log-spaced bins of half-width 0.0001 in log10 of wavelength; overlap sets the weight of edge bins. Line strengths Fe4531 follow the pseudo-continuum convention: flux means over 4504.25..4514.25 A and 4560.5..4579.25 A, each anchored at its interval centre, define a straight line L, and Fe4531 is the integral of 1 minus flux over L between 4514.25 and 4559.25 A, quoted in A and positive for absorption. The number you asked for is 3.4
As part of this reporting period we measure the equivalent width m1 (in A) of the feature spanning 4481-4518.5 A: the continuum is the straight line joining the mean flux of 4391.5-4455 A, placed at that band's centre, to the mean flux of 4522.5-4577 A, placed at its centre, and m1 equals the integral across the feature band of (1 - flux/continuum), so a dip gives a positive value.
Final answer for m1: -2.3 A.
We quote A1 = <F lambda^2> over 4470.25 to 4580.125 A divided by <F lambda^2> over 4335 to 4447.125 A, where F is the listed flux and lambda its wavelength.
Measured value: 1.24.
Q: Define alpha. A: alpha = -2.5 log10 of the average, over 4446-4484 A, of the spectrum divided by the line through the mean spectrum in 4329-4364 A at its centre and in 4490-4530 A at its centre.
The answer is 0.06 mag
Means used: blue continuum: 5.66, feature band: 5.97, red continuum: 6.57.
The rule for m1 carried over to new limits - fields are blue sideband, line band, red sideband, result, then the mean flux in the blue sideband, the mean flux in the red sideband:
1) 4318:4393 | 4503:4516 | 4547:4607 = -1.2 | 5.48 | 6.66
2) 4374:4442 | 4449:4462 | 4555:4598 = 0.9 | 5.55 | 6.75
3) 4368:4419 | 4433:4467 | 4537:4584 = 0.3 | 5.42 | 6.65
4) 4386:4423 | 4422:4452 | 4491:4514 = 0.1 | 5.61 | 6.67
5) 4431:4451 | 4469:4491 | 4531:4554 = -1.3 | 5.98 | 6.27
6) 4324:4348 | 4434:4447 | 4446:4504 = 0.1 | 5.46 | 6.15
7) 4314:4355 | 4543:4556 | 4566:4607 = 0.3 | 5.5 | 6.67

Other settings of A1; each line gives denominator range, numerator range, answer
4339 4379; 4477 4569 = 1.24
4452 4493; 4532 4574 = 1.12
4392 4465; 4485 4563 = 1.18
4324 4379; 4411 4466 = 1.08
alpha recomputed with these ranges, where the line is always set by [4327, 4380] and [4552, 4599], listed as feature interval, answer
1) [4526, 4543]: 0.064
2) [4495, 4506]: -0.049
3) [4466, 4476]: -0.003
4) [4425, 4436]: 0.050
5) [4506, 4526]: -0.046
